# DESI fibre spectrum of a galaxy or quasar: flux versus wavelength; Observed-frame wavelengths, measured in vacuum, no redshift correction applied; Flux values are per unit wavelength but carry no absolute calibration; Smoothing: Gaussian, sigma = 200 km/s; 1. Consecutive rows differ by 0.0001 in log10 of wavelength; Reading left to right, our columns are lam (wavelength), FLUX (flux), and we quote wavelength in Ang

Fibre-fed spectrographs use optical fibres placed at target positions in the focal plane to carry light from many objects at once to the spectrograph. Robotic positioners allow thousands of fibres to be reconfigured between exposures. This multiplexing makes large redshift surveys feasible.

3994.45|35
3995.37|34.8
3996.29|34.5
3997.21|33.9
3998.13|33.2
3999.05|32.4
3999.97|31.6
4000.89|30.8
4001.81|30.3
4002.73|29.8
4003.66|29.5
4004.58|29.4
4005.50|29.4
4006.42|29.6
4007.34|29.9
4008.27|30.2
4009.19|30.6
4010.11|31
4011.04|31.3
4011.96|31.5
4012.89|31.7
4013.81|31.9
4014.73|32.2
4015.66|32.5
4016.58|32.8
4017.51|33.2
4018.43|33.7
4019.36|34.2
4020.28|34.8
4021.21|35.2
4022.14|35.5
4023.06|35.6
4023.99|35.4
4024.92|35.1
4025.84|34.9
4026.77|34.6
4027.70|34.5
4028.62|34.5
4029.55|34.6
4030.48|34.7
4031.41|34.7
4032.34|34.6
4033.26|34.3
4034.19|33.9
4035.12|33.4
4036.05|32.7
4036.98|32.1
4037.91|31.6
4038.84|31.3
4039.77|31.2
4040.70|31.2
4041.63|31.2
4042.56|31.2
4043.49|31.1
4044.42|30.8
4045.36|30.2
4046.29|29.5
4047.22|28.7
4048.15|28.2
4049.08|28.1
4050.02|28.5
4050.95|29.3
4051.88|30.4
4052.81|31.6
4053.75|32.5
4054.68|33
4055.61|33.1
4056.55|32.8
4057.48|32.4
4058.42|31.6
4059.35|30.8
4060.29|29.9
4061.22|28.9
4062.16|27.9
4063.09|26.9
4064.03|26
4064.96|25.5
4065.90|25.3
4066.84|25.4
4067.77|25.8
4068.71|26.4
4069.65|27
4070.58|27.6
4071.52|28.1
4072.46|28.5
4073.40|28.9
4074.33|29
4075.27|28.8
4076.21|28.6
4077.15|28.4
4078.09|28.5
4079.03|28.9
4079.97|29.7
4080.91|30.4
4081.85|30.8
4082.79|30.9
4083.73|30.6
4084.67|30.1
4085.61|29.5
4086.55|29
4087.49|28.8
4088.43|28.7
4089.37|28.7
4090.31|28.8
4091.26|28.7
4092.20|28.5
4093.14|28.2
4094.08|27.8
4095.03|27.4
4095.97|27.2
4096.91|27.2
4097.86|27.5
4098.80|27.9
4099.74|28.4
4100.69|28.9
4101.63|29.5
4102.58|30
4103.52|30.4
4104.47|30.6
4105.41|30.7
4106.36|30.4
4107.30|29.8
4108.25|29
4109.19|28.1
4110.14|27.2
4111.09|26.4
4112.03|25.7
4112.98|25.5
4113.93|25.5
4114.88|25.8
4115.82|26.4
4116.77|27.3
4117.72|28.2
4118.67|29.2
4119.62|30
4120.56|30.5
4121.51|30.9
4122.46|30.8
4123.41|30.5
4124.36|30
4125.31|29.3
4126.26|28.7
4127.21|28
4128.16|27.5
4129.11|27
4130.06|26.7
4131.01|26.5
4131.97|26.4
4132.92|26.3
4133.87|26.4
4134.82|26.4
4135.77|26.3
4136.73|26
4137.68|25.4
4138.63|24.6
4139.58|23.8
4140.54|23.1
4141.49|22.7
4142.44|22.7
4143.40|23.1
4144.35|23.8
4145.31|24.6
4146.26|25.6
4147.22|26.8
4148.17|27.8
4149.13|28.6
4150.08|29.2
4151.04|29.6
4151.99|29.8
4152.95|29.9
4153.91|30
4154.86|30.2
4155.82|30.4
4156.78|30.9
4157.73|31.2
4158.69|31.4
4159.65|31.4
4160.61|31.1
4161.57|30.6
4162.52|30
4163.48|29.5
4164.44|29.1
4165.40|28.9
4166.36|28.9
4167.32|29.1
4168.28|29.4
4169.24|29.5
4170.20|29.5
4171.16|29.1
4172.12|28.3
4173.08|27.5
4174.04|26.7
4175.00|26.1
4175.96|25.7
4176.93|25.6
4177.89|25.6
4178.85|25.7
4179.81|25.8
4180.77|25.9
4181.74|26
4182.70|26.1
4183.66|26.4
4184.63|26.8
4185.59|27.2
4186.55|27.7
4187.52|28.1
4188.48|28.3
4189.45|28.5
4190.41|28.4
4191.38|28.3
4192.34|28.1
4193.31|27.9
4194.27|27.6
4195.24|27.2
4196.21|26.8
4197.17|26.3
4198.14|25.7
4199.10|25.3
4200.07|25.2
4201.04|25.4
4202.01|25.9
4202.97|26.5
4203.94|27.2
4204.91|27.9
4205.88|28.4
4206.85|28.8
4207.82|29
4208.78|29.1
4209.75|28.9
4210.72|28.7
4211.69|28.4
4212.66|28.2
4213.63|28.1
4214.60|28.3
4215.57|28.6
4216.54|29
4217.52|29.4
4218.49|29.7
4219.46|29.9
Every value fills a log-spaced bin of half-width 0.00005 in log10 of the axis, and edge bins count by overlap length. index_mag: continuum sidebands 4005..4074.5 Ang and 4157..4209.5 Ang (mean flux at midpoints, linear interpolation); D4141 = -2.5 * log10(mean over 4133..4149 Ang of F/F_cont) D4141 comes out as 0.15 mag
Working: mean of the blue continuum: 31.2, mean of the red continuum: 27.8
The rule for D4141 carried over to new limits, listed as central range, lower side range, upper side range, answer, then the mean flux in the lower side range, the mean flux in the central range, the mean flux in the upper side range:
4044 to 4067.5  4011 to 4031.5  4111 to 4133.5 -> 0.086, 33.9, 29.5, 27.9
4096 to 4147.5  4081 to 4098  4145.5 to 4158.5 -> 0.065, 28.9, 27.3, 29.2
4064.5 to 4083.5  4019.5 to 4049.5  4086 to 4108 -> 0.079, 32.8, 28.1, 28.8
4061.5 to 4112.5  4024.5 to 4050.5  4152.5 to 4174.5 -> 0.102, 32.2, 28.4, 29.7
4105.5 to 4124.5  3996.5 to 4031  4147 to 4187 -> 0.056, 32.6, 28.4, 28.5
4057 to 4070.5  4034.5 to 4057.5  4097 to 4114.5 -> 0.090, 31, 27.9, 28.4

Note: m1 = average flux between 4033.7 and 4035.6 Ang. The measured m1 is 33.6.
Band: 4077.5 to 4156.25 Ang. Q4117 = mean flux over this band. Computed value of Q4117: 28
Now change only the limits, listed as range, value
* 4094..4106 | 28.8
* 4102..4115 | 28.3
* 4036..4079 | 29.4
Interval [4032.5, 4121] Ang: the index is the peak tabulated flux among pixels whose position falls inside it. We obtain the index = 34.3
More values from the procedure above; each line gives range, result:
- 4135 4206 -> 31.4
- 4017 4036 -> 35.6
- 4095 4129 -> 30.9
